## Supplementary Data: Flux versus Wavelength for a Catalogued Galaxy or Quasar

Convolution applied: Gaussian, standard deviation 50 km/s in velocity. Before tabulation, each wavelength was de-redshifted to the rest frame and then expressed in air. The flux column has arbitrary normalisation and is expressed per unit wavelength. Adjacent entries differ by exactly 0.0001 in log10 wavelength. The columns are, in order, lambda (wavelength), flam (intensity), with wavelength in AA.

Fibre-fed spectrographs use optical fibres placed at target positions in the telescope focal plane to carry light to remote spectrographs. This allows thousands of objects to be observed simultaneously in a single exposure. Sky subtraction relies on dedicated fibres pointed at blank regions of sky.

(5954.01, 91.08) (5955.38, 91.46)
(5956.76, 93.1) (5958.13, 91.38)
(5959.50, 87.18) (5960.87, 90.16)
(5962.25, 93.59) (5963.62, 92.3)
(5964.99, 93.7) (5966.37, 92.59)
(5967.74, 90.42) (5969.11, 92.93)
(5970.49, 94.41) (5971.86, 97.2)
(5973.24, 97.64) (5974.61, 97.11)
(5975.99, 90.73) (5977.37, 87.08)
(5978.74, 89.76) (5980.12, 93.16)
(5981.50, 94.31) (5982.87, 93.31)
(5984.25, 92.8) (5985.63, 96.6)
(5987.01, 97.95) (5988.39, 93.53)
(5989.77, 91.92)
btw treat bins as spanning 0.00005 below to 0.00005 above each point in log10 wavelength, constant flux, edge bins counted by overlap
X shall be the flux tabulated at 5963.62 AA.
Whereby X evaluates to 92.3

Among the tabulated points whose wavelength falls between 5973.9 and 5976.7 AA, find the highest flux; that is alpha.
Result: 97.11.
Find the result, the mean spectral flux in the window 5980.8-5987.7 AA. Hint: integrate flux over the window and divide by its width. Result 95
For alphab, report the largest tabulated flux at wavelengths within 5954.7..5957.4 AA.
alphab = 93.1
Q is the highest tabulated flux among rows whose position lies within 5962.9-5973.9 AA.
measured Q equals 97.64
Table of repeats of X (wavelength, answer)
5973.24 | 97.64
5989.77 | 91.92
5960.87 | 90.16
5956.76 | 93.1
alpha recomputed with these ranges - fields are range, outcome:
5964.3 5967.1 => 93.7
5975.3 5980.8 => 93.16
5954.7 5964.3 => 93.59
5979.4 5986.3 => 96.6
